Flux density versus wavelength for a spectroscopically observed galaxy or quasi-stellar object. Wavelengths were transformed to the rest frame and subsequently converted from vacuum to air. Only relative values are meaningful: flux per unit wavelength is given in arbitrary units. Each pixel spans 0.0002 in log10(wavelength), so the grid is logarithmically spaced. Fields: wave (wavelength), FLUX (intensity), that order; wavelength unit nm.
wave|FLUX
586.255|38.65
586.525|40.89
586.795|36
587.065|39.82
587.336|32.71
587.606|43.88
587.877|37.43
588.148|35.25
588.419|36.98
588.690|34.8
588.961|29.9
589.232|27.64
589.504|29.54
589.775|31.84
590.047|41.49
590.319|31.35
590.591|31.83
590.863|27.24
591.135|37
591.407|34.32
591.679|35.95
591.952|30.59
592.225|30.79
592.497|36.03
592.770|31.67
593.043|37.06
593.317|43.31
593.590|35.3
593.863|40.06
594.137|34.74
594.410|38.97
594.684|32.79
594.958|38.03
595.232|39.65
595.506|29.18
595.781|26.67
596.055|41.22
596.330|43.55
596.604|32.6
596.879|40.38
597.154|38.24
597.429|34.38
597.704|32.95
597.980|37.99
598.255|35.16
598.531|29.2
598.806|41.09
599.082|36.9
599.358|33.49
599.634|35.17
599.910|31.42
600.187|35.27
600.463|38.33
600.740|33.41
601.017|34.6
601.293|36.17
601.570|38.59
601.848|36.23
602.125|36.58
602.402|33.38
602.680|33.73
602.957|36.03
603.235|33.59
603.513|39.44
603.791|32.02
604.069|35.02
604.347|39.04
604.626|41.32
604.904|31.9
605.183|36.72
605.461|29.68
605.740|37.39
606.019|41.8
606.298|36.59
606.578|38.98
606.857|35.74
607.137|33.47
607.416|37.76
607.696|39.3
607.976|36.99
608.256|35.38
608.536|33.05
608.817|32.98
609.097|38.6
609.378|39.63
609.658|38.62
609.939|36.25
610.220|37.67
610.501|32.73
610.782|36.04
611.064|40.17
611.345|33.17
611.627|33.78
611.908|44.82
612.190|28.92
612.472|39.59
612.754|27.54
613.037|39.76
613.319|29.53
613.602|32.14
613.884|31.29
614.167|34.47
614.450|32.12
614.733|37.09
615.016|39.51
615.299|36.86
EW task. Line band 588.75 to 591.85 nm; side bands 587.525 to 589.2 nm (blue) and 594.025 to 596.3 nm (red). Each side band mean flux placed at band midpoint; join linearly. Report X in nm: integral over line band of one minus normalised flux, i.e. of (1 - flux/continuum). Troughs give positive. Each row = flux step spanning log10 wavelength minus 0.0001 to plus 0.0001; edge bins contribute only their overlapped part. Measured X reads 0.26 nm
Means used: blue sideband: 35.6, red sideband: 35.6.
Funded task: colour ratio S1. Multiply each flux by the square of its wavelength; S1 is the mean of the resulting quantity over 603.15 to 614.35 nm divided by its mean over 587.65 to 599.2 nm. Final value 1.1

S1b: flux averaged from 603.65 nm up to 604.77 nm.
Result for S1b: 36.8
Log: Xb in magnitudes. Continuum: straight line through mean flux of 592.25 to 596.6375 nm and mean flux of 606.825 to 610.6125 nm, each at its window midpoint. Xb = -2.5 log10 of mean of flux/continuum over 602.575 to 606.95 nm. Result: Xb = 0.003 mag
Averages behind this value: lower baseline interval 36.3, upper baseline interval 36.3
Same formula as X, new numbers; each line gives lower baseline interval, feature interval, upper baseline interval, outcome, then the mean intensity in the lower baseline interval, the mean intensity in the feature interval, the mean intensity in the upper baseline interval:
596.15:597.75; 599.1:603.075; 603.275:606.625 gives 0.183 nm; 37.4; 35.2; 36.5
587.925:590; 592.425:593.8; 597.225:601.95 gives -0.123 nm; 32.9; 36.9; 35.3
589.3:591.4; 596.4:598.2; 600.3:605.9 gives -0.102 nm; 32.8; 36.3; 35.7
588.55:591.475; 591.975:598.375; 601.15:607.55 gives -0.430 nm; 32.4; 36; 36.1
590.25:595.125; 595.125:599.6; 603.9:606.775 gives -0.018 nm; 34.9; 35.8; 36.8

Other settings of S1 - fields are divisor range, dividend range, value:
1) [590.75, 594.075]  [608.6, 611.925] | 1.11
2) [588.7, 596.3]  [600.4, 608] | 1.09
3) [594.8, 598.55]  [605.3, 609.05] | 1.04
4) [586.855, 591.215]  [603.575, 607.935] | 1.13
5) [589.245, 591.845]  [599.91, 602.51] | 1.12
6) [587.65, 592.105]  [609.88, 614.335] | 1.12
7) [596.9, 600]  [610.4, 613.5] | 1.04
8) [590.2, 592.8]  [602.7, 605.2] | 1.15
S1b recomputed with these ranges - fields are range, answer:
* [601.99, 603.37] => 34.7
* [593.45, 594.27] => 36.8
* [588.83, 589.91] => 29.7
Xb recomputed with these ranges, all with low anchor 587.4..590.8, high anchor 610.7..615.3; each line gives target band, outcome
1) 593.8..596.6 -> -0.06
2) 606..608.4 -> -0.07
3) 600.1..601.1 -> -0.03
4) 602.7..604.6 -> -0.04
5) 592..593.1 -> 0.03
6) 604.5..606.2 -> -0.05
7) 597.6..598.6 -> 0.01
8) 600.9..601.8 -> -0.06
